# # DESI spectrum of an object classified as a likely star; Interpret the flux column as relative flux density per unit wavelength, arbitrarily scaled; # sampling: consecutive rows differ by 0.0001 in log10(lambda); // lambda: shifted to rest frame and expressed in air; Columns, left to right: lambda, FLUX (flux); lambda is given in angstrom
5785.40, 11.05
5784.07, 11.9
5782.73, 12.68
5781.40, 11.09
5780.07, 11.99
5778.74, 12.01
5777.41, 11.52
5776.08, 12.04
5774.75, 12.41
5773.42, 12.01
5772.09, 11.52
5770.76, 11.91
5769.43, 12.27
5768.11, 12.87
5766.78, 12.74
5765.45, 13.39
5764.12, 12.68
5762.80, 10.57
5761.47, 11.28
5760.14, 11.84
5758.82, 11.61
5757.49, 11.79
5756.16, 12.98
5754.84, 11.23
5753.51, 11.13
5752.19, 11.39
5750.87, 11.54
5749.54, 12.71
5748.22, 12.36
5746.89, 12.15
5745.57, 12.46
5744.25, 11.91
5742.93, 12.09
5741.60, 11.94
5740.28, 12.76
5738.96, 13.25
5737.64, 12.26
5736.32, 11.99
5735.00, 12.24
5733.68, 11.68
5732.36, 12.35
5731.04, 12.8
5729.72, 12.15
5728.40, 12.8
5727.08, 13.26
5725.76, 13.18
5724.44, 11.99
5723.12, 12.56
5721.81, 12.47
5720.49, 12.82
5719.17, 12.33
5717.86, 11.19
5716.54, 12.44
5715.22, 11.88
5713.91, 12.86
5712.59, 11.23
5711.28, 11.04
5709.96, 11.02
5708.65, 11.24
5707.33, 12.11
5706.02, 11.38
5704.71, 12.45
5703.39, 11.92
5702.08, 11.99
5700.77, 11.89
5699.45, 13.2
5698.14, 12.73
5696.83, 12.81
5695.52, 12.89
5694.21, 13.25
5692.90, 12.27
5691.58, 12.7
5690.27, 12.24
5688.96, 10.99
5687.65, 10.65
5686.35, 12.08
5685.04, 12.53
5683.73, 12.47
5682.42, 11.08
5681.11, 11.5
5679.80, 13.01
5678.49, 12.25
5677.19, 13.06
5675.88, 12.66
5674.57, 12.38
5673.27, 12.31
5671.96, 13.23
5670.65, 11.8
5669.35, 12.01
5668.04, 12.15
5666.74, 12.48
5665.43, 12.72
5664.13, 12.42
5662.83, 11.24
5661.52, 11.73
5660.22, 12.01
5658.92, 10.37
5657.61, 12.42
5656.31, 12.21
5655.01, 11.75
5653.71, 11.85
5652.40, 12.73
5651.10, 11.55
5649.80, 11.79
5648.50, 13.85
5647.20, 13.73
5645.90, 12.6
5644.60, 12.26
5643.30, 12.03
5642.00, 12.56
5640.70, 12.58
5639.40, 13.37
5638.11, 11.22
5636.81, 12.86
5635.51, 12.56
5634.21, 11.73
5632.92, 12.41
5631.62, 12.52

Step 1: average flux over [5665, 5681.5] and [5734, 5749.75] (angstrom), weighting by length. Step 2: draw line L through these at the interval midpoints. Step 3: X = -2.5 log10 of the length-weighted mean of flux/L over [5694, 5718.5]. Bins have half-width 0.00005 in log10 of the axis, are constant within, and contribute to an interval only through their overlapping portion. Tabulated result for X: 0.03 mag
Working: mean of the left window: 12.4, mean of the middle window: 12.1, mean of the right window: 12.3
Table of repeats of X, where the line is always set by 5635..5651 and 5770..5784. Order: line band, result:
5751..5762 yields 0.03 mag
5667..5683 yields 0.01 mag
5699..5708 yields 0.02 mag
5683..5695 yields 0.02 mag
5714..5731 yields -0.02 mag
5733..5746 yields -0.01 mag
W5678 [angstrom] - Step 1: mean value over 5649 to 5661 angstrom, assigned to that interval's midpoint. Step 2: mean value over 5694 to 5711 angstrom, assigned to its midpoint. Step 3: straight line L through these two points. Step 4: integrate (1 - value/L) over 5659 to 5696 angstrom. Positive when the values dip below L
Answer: -0.5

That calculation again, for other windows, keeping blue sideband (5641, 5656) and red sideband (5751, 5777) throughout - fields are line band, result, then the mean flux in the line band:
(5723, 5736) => -0.41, 12.5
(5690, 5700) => -0.44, 12.8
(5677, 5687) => 0.07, 12.2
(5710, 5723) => 0.16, 12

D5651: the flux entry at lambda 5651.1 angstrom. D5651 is 11.55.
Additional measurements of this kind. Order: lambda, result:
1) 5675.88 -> 12.66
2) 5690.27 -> 12.24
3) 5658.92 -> 10.37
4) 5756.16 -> 12.98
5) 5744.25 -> 11.91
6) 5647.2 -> 13.73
